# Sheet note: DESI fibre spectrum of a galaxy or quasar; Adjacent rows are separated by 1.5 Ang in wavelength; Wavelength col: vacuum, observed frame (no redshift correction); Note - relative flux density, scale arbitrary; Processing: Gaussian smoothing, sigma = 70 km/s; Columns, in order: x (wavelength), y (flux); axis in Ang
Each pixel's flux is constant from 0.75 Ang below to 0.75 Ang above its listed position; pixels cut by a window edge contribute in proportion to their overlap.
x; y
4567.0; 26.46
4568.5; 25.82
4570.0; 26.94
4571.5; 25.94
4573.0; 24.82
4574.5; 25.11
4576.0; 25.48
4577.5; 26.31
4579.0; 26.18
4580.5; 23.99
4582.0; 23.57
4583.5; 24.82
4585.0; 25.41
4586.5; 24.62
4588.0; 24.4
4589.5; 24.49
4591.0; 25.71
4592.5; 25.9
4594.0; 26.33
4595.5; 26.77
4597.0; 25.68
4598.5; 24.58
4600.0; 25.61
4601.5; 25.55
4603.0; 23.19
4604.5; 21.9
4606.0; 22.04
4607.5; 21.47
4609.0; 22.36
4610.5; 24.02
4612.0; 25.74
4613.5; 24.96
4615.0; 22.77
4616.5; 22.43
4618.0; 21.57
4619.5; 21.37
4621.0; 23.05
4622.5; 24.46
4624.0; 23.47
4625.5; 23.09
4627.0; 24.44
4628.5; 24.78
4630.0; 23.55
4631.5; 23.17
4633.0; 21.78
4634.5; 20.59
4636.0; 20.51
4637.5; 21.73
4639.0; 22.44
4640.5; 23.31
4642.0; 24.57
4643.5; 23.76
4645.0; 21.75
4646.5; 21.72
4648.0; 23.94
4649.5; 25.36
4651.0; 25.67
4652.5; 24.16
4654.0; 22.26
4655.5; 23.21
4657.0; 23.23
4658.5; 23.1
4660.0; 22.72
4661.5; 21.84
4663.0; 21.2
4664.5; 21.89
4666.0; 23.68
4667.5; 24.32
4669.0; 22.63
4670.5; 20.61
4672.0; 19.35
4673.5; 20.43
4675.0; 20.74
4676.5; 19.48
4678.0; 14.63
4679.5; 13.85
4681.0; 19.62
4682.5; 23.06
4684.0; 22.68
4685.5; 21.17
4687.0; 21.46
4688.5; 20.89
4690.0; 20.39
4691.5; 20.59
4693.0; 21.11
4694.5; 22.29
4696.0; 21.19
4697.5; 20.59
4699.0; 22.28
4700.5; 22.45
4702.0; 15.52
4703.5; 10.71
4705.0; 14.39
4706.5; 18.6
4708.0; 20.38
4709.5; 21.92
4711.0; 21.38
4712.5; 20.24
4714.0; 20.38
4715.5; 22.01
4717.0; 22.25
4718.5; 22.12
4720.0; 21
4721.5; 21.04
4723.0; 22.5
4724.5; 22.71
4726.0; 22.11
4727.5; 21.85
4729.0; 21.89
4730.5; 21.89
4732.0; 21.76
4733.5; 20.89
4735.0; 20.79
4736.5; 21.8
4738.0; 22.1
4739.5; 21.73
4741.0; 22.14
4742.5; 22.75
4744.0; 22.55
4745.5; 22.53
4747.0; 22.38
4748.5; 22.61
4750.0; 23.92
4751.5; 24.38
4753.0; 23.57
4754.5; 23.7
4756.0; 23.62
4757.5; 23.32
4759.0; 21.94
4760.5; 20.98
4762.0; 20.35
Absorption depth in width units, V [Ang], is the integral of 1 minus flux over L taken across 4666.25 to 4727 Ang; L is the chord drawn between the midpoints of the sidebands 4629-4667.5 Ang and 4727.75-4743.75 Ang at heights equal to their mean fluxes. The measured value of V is 5.1 Ang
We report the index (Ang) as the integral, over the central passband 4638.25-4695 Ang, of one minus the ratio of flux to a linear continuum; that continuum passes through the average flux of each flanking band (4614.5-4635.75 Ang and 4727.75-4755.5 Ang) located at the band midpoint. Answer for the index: 2.2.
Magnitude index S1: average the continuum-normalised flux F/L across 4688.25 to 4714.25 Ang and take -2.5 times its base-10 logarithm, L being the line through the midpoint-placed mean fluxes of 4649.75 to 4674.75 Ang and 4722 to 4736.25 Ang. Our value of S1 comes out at 0.13 mag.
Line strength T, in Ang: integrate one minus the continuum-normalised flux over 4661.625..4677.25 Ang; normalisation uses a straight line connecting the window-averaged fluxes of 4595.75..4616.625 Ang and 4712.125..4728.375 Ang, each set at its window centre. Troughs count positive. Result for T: 0.8 Ang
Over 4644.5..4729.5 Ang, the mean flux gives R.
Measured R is 21.1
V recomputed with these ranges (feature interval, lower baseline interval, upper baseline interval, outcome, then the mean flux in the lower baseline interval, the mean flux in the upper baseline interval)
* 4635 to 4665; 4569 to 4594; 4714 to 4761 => 1.30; 25.3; 22.3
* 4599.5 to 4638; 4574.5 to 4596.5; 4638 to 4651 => 1.91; 25.3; 23.5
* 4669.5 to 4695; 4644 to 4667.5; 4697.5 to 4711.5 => 0.63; 23.1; 18.7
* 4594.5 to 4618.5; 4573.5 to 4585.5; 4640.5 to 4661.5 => 0.62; 25.1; 23.4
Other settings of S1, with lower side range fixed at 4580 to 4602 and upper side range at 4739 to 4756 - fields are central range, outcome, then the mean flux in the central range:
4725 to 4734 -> 0.07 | 21.8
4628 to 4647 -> 0.09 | 22.6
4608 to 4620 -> 0.08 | 23.2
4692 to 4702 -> 0.12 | 21.2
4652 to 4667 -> 0.07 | 22.7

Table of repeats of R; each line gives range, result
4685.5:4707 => 19.5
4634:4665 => 22.8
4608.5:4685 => 22.4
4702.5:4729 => 20.3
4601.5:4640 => 22.9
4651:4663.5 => 22.9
